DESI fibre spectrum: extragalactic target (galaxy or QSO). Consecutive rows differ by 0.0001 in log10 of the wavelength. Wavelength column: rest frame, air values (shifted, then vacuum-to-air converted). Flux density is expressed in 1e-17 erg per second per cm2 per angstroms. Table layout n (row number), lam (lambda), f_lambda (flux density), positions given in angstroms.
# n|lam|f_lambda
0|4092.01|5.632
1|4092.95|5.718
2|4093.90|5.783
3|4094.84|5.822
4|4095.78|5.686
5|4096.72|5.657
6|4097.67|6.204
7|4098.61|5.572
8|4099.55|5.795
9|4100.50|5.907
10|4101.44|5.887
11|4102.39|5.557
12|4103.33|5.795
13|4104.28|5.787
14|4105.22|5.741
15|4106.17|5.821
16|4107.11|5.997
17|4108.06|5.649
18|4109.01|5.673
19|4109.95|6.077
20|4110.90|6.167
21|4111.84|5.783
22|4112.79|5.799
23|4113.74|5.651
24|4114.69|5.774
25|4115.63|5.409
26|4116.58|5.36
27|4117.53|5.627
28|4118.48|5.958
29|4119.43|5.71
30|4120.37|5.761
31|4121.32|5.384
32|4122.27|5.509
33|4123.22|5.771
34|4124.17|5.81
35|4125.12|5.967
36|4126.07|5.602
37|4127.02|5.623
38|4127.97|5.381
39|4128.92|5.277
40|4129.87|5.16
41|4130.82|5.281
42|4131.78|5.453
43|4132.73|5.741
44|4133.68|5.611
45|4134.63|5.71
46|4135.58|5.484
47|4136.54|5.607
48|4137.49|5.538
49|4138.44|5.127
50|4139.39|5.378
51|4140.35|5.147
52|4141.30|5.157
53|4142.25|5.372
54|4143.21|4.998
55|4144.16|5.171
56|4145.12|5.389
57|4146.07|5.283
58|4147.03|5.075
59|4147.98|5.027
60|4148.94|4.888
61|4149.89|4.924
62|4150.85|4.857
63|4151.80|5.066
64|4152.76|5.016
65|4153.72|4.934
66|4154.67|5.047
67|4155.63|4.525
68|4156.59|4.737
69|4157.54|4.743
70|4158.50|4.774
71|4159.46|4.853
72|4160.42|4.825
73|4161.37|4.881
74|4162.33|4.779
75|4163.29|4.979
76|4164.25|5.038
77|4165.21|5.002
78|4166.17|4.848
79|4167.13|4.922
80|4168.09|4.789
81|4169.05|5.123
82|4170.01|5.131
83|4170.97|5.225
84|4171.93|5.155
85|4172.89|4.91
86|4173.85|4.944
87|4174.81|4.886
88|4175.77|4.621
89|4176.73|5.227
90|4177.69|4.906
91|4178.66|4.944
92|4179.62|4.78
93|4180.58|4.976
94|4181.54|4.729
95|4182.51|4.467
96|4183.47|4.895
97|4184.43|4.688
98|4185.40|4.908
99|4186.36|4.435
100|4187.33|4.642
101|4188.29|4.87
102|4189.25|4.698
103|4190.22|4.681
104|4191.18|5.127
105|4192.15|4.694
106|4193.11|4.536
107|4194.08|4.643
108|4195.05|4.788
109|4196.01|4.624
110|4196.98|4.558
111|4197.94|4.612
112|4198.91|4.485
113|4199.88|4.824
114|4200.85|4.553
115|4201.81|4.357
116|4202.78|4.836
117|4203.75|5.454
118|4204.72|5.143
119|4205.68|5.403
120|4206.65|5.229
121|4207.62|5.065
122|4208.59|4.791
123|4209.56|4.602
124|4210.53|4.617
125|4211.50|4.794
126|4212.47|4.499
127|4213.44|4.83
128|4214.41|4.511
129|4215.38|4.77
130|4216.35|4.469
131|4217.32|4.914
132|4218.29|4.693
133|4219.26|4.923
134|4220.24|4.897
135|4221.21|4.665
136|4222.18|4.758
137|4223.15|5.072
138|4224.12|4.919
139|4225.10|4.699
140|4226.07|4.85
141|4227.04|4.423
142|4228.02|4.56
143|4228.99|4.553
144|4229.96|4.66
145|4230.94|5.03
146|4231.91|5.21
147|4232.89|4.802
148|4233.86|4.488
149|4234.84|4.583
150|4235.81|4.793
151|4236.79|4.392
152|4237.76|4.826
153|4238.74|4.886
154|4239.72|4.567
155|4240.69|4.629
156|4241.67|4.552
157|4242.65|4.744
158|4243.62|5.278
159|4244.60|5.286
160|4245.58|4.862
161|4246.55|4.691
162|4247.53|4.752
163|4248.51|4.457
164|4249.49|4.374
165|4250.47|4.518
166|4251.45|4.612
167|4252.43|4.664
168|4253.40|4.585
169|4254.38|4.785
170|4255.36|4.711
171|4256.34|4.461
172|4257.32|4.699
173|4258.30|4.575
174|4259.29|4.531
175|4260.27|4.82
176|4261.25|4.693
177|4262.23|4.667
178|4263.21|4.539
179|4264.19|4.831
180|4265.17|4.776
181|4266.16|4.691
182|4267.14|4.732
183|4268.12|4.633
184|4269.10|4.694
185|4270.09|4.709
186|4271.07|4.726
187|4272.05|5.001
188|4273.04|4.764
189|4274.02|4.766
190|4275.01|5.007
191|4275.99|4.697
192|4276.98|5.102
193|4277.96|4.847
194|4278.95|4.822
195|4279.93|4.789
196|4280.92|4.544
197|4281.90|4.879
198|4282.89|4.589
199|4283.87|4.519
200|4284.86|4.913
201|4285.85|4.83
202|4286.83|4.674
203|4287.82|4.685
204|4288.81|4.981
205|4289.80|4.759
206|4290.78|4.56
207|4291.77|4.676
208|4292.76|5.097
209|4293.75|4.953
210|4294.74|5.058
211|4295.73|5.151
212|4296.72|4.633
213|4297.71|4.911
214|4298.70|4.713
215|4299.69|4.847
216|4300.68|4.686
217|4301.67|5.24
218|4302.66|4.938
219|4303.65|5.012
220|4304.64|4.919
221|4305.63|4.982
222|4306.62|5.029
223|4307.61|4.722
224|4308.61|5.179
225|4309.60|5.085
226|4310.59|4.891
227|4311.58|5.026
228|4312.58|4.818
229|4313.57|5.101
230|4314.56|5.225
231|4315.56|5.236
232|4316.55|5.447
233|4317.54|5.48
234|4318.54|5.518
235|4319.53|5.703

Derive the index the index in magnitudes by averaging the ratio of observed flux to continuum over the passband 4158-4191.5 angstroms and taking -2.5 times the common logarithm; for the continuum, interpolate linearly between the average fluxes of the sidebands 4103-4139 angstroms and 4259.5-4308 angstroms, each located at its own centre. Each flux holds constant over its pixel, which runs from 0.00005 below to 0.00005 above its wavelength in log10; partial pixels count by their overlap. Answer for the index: 0.11 mag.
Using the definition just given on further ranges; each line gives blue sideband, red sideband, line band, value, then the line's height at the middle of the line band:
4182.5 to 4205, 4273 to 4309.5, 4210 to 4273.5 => 0.02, 4.79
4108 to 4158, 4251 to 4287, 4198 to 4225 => 0.04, 5.01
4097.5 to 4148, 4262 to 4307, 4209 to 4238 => 0.08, 5.11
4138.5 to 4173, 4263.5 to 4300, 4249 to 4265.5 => 0.05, 4.84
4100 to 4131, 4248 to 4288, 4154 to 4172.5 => 0.10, 5.38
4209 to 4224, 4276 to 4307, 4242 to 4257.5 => 0.02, 4.79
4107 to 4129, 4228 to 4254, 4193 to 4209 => 0.05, 5.04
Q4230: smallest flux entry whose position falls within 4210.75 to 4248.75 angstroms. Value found 4.392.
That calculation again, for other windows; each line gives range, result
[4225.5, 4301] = 4.374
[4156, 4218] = 4.357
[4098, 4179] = 4.525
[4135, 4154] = 4.857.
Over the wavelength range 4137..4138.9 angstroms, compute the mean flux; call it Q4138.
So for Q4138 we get 5.35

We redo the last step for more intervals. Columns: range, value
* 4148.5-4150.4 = 4.91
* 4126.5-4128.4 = 5.51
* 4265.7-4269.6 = 4.69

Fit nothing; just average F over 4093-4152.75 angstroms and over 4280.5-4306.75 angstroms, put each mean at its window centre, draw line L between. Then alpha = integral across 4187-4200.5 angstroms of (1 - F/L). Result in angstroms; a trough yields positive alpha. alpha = 1.4 angstroms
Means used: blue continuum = 5.55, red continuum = 4.84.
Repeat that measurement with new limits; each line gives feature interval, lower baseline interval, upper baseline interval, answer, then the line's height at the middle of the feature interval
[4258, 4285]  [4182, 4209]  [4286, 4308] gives 0.61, 4.85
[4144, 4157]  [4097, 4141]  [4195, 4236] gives 0.90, 5.36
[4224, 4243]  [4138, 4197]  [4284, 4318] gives 0.87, 4.93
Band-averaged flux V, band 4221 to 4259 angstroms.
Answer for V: 4.72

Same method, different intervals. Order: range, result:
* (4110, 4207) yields 5.11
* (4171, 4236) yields 4.79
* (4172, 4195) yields 4.8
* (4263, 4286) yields 4.77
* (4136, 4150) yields 5.21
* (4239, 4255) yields 4.71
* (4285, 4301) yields 4.83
